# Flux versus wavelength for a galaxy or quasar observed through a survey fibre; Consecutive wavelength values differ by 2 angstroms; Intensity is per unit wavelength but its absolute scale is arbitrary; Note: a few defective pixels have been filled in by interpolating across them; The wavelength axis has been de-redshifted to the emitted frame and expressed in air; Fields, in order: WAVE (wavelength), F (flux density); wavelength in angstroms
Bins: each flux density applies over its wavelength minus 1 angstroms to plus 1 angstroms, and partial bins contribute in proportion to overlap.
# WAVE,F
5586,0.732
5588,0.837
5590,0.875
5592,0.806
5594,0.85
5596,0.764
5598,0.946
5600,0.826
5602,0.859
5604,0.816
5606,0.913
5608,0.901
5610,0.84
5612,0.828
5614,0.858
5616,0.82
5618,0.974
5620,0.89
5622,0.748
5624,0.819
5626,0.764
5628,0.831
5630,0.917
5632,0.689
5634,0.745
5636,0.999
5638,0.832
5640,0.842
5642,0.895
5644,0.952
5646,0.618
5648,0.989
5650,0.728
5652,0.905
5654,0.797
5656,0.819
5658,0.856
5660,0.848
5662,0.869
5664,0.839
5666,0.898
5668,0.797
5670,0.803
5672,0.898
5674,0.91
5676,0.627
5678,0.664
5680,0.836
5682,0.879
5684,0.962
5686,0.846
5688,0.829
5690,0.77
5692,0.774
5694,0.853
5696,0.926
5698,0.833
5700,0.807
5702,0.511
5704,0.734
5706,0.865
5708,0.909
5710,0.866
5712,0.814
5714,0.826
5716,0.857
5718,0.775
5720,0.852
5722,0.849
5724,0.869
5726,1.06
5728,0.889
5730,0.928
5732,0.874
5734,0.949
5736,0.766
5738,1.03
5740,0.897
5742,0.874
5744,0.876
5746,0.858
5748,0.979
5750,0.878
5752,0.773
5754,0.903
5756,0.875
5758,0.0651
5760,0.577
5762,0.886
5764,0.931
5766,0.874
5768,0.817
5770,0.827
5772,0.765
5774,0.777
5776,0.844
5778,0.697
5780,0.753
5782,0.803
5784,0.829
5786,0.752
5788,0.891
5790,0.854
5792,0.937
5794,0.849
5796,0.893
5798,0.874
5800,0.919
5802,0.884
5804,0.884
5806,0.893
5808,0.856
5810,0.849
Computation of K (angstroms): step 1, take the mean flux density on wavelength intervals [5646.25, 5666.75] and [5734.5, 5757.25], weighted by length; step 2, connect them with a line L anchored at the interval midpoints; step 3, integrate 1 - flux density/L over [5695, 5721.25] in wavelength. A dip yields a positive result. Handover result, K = 1.5 angstroms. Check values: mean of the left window 0.846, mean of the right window 0.875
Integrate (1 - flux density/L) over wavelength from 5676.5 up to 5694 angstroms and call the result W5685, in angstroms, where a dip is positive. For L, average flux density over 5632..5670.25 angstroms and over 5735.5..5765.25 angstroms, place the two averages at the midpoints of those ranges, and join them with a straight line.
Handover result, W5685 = 0.3 angstroms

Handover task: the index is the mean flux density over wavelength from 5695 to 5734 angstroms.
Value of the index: 0.847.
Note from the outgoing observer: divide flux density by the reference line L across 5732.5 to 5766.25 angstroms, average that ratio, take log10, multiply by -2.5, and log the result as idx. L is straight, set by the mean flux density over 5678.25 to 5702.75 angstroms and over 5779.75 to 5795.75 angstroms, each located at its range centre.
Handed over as 0.01 mag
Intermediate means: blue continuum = 0.817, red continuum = 0.84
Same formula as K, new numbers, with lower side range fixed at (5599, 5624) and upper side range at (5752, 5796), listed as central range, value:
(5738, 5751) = -1.7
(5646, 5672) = -0.1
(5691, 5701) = -0.2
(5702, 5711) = 0.1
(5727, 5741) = -1.7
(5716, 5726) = -0.6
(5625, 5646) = 0.2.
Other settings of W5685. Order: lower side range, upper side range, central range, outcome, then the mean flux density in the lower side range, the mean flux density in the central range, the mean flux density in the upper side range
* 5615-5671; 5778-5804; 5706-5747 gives -1.8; 0.839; 0.881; 0.848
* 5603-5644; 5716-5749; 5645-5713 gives 4.0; 0.849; 0.82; 0.894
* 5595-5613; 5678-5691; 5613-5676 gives 0.5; 0.855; 0.84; 0.839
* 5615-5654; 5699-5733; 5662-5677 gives 0.2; 0.839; 0.828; 0.84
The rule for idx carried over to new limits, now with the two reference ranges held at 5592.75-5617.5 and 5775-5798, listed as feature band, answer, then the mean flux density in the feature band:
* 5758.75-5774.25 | 0.05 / 0.796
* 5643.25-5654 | 0.02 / 0.832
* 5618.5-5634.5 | 0.06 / 0.808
